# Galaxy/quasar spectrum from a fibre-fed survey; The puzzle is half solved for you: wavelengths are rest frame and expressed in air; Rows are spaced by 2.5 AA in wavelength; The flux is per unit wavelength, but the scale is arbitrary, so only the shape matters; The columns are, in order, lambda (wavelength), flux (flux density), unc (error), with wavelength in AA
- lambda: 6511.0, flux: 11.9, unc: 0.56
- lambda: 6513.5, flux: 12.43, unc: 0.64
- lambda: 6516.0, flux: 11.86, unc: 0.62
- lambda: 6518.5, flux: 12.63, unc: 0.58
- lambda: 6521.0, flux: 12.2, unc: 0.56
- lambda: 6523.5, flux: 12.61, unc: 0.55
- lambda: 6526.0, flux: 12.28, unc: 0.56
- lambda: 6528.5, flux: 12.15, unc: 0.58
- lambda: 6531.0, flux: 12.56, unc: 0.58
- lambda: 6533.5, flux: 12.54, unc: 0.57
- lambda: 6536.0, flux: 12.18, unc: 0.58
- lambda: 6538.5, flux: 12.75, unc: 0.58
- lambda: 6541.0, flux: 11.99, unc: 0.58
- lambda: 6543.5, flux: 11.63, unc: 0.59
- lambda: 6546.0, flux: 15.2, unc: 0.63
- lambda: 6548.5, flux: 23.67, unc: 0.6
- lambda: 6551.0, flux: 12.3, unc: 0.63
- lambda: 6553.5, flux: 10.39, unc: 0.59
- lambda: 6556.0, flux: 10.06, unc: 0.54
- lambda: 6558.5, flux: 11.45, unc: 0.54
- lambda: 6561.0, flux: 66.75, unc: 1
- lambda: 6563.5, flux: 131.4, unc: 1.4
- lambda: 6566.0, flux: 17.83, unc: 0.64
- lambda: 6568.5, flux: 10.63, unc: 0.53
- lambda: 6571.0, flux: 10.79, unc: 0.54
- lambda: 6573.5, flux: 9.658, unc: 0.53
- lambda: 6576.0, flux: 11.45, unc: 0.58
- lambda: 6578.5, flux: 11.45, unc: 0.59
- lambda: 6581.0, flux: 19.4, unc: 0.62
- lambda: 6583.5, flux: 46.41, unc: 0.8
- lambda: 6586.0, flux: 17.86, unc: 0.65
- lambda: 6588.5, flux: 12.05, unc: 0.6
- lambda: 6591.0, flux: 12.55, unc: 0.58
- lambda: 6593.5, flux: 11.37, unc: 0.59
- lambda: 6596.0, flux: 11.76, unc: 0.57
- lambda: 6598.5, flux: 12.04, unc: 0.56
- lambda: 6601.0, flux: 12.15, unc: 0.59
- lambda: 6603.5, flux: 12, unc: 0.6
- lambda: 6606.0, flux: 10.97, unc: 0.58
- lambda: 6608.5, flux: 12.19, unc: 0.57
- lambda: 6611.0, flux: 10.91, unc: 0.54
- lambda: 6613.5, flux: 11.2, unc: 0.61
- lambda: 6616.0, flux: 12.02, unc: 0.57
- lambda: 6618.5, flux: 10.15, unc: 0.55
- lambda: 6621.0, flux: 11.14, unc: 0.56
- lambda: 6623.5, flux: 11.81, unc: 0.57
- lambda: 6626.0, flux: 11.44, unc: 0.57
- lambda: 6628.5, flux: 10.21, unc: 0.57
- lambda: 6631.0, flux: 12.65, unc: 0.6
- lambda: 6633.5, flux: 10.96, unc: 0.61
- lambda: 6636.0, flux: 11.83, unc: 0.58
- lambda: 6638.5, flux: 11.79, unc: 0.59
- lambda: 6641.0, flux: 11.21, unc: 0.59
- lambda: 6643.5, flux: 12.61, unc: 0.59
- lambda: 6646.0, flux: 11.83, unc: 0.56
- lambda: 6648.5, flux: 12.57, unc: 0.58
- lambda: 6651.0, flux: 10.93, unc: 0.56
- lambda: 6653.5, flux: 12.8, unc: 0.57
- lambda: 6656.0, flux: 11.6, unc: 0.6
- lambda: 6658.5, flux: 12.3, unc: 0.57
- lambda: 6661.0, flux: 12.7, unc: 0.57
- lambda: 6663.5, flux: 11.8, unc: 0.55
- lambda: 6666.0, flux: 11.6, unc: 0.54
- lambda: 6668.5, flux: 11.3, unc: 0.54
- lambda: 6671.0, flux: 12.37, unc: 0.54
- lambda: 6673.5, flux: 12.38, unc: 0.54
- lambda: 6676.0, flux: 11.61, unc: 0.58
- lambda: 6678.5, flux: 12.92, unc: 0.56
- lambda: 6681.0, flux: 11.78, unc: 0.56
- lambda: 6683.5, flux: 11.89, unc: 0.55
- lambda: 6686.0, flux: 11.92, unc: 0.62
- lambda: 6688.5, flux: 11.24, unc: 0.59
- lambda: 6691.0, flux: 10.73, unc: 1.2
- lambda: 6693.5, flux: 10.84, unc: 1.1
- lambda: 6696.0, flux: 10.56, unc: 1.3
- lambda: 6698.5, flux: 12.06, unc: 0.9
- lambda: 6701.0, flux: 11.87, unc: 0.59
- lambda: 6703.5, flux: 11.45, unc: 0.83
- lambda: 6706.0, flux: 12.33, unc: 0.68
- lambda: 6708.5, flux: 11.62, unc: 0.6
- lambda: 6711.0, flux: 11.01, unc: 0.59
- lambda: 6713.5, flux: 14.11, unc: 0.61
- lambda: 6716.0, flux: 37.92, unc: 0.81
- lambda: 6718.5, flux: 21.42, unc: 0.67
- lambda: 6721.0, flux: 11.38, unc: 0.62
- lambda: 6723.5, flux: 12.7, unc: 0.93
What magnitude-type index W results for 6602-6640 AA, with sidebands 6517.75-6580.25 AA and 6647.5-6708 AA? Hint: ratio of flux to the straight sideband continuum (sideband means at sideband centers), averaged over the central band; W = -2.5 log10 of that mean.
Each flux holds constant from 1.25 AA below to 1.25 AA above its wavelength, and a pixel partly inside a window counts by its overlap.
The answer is 0.311 mag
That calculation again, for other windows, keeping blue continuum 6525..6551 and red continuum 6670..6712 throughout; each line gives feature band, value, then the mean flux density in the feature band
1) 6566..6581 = 0.093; 12.1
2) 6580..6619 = -0.146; 14.7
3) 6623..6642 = 0.086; 11.5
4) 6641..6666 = 0.010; 12.1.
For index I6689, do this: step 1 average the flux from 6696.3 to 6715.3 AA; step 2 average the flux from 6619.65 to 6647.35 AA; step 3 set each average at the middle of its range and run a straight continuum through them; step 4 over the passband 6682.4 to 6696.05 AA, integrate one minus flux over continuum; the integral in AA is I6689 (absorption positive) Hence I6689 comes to 1.3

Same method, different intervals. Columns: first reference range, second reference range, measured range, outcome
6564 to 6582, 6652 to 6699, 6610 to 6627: 4.40 AA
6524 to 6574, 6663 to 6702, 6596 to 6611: 4.88 AA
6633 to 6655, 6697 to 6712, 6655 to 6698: 0.15 AA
